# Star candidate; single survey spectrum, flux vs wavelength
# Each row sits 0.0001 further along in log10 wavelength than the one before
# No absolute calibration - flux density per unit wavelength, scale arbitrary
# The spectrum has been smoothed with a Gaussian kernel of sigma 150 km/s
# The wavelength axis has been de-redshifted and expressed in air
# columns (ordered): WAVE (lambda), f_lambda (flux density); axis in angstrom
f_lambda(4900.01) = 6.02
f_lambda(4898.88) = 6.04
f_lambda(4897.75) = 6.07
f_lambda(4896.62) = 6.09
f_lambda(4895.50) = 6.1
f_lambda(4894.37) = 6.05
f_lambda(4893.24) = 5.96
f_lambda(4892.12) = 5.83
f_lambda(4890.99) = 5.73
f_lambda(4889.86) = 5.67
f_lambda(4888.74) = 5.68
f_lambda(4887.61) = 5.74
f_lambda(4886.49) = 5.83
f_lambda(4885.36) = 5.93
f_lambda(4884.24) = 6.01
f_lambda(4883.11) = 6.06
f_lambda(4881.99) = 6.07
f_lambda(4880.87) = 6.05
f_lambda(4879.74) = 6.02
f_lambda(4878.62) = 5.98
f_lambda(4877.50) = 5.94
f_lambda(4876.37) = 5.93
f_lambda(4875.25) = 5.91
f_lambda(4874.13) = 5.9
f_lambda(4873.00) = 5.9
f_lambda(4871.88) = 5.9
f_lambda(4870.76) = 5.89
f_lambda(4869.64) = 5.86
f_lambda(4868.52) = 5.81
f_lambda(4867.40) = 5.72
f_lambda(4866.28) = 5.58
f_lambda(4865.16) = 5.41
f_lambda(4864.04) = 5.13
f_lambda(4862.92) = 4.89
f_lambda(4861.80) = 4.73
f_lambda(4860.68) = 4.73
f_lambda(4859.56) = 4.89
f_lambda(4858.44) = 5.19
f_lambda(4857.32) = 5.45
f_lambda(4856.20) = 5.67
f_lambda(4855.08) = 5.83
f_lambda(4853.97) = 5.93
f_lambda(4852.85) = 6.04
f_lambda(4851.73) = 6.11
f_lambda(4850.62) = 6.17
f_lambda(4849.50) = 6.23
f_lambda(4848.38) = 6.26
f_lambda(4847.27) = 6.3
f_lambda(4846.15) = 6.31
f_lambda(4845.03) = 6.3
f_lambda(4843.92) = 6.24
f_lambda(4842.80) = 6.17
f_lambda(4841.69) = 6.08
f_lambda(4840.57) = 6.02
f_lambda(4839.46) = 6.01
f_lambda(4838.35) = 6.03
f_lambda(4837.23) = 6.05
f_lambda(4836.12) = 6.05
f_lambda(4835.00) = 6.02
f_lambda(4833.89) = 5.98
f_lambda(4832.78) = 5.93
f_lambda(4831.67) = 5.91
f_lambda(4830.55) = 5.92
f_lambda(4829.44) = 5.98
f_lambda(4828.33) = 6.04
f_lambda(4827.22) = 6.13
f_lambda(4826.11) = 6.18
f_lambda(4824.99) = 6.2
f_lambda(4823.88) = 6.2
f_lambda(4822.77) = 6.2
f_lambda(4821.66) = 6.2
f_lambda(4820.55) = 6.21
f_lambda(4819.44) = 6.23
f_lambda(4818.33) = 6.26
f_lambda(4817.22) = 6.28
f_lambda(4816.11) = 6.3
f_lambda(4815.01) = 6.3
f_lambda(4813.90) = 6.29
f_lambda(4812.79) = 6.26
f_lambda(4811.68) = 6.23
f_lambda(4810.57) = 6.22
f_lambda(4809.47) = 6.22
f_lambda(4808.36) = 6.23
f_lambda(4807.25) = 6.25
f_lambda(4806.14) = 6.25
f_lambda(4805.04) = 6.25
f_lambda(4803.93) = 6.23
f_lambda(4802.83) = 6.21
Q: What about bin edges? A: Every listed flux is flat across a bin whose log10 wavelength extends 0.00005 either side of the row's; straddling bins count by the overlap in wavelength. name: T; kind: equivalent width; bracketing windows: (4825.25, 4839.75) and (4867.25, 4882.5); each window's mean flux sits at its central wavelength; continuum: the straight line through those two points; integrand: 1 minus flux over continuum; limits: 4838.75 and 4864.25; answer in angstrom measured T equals 0.9 angstrom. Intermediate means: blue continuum 6.02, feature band 5.78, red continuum 5.93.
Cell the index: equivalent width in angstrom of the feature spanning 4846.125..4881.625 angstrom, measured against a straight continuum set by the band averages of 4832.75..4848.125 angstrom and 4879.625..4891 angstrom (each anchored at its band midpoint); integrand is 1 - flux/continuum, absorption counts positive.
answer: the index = 1.6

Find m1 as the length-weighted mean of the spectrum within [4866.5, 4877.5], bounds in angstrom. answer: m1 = 5.86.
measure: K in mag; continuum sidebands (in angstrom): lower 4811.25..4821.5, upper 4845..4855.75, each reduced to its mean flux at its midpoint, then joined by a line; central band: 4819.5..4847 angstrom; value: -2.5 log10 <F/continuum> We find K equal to 0.017 mag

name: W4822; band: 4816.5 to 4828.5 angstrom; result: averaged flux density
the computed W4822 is 6.2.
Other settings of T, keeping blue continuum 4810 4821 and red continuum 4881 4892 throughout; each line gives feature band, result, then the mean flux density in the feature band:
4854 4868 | 1.7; 5.3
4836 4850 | -0.1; 6.16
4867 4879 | 0.1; 5.89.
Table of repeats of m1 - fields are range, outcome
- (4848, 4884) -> 5.72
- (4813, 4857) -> 6.11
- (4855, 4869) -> 5.29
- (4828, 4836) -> 5.97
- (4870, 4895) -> 5.91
